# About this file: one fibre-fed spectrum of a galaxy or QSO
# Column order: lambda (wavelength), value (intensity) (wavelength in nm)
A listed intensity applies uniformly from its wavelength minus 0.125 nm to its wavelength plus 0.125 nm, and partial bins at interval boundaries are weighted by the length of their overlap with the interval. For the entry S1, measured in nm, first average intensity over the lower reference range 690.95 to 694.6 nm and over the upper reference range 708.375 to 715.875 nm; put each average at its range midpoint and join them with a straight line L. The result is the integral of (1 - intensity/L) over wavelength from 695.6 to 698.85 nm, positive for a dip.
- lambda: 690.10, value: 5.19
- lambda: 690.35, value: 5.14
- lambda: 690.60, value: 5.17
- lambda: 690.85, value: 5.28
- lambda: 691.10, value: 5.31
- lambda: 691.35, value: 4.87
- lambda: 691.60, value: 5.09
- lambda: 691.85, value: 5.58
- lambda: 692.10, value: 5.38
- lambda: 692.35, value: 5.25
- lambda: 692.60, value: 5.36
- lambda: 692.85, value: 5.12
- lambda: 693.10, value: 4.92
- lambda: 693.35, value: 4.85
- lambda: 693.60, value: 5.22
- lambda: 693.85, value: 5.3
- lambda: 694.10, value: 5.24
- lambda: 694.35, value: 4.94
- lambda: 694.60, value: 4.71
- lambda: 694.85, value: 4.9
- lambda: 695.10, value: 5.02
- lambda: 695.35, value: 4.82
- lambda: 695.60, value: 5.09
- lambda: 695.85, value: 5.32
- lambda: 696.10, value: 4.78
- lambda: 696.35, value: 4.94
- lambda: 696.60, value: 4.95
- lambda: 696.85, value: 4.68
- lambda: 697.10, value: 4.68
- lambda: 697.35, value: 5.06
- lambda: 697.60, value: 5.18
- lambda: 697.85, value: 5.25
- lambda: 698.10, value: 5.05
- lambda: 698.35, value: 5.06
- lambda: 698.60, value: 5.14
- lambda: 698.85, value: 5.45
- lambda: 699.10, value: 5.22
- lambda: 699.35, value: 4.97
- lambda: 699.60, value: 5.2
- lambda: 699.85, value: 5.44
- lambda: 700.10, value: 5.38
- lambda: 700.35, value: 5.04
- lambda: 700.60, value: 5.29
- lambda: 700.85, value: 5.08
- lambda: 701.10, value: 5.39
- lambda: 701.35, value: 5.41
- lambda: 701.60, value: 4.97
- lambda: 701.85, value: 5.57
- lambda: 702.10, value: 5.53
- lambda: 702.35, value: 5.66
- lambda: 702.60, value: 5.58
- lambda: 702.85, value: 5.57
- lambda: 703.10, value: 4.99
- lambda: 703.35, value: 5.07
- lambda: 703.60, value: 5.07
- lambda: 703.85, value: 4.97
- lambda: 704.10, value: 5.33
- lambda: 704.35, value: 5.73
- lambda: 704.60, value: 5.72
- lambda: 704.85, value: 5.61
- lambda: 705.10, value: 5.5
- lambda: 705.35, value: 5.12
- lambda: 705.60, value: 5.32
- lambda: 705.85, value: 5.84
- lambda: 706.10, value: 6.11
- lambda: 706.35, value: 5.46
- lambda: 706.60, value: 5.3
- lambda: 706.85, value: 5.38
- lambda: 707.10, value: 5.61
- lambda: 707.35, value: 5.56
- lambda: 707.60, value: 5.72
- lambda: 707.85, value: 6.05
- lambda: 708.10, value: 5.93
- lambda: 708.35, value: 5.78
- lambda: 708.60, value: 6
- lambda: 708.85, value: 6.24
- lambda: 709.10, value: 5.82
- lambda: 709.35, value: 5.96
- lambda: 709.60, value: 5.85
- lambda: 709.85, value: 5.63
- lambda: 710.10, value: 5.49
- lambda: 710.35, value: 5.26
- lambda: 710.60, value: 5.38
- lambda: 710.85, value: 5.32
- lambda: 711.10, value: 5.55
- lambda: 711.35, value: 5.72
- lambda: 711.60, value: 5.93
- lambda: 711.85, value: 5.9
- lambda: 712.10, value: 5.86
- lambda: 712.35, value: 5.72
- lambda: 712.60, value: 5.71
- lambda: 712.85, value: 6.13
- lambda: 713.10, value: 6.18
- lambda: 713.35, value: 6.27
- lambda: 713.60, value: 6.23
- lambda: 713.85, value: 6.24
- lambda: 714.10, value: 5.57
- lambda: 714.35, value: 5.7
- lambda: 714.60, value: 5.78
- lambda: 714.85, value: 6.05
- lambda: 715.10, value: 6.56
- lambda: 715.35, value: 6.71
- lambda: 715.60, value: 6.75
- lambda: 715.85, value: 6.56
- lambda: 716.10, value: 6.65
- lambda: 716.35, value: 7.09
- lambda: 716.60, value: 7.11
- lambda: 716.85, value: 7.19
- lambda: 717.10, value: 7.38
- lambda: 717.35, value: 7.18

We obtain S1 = 0.19 nm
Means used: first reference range 5.16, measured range 5.03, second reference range 5.93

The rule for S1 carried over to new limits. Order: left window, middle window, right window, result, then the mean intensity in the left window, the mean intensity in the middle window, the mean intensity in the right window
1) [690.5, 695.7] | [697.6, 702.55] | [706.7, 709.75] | 0.15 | 5.12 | 5.27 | 5.82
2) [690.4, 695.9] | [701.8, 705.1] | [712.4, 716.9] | 0.17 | 5.12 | 5.42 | 6.34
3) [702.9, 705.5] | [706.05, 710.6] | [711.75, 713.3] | -0.07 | 5.32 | 5.71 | 5.93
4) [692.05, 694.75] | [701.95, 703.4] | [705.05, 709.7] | 0.02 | 5.11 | 5.42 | 5.72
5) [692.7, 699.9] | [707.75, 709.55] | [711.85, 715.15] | -0.08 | 5.05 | 5.96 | 5.98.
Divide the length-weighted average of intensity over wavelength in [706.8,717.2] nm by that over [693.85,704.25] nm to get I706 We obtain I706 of 1.17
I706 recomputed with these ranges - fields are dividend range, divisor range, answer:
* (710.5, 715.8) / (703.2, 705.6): 1.12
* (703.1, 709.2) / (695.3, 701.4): 1.09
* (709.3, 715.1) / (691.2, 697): 1.15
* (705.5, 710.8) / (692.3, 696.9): 1.13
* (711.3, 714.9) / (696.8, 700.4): 1.16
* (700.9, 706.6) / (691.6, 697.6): 1.07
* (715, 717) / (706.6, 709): 1.18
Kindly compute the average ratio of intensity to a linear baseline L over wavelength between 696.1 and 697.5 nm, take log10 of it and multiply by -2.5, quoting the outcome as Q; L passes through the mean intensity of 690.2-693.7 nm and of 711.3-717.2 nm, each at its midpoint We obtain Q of 0.12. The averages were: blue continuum 5.18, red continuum 6.29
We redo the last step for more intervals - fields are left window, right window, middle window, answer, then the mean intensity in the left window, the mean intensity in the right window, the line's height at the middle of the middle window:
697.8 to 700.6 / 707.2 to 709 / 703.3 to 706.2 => 0.04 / 5.2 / 5.89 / 5.63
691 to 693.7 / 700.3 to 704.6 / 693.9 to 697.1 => 0.06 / 5.18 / 5.33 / 5.22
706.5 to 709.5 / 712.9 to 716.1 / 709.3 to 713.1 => 0.06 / 5.78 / 6.23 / 6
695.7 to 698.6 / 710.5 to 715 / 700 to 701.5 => -0.01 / 5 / 5.85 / 5.2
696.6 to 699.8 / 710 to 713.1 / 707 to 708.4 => -0.05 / 5.08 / 5.69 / 5.51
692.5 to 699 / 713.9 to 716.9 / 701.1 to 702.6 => 0.01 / 5.04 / 6.45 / 5.48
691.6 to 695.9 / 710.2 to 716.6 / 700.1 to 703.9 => 0.04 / 5.11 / 6.05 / 5.51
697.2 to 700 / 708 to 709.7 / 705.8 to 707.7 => 0.03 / 5.18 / 5.94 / 5.79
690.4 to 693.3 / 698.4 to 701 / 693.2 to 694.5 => 0.02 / 5.2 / 5.22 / 5.21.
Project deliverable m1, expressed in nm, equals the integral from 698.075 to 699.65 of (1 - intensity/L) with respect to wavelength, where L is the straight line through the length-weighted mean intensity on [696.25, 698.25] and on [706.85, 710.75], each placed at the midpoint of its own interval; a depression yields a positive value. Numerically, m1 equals -0.02 nm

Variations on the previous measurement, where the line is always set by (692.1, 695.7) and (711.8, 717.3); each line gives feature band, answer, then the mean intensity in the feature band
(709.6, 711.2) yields 0.16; 5.47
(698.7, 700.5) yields 0.06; 5.24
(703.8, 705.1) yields 0.05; 5.5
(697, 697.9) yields 0.04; 5.04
